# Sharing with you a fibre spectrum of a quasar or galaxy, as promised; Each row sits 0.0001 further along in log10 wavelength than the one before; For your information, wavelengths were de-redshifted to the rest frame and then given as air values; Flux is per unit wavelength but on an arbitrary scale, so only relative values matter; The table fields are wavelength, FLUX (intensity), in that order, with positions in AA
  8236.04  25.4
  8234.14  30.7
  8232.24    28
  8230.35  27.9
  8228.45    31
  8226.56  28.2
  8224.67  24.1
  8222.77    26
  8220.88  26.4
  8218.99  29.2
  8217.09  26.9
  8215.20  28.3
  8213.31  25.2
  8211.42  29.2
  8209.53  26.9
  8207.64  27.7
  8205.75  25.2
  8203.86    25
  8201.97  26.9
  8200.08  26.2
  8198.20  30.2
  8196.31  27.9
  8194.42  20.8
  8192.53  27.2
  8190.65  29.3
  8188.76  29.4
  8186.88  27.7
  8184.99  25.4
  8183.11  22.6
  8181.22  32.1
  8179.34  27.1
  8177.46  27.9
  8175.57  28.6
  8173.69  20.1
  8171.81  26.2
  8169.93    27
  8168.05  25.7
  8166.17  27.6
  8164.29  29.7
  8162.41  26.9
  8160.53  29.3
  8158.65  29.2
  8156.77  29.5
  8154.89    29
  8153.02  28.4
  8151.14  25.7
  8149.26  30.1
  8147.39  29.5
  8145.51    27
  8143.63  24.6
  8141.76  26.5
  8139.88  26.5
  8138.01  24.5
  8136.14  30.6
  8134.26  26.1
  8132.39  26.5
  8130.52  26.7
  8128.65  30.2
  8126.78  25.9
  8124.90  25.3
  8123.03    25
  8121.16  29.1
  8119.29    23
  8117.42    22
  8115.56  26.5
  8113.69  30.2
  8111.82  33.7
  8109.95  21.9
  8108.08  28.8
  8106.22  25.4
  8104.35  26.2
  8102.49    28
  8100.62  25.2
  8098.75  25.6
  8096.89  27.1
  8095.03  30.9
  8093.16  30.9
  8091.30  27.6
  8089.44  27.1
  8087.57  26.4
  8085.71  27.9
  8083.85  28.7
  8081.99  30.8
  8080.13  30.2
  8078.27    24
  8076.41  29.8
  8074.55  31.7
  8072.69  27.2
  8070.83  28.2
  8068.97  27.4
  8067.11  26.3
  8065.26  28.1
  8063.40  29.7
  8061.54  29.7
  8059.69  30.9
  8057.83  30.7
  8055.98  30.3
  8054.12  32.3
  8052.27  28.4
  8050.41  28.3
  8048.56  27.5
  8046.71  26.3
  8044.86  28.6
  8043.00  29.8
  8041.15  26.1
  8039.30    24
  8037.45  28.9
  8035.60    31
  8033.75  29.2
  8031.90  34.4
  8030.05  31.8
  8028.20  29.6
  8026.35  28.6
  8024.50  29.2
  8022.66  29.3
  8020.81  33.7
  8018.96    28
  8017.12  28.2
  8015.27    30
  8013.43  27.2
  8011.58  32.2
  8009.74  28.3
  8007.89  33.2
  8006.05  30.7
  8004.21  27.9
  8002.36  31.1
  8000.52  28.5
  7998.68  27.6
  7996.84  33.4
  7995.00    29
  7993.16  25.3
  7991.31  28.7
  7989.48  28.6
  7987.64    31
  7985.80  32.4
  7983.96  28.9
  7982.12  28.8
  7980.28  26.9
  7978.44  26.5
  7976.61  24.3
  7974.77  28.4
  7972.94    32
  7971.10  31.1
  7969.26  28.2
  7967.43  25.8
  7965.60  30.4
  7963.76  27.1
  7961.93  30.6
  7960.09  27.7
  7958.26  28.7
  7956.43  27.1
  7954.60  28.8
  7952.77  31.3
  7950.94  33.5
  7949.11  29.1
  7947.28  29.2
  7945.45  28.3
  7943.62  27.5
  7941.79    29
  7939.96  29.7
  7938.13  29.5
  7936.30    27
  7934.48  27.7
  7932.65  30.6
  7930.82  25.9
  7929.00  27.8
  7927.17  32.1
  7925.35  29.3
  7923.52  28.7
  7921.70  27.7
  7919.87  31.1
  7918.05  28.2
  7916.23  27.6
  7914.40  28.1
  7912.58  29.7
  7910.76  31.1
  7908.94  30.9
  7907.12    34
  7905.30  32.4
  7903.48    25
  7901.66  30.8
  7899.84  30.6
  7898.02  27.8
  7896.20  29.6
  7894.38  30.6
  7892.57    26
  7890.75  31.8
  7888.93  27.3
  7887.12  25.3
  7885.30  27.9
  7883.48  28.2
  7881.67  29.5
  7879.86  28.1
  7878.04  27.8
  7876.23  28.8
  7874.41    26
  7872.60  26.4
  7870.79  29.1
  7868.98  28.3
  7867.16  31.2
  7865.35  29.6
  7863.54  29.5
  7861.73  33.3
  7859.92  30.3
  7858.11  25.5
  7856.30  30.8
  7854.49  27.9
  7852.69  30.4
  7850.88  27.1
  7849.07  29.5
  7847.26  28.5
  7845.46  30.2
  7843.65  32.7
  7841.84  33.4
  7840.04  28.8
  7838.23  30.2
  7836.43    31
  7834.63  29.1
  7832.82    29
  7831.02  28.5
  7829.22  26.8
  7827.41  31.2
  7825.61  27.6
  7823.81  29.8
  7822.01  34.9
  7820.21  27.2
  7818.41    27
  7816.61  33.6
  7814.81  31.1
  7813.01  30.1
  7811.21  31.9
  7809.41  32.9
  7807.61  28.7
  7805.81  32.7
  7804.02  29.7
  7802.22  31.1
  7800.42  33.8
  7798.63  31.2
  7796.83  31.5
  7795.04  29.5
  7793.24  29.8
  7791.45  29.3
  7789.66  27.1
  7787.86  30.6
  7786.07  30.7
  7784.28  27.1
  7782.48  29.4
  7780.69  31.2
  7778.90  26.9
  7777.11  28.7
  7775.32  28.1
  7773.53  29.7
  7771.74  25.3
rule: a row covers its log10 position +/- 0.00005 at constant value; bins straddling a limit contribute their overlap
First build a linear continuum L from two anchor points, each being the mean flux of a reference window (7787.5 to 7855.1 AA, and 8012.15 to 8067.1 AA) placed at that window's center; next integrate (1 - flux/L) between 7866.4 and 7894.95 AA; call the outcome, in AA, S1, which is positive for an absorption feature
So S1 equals 1.6 AA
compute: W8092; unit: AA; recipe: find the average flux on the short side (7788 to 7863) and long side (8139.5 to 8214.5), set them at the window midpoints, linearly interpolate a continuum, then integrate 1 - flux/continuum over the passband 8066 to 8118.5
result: 0.4 AA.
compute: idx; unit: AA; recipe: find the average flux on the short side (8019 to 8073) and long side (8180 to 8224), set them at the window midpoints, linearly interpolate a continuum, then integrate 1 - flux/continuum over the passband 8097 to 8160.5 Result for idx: 2.11 AA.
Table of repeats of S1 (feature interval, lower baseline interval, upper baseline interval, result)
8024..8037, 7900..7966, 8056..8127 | -1.00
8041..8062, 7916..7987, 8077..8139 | -1.03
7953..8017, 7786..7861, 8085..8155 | -1.28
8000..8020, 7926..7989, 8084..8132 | -0.95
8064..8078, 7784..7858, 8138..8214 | -0.10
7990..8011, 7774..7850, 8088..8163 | -0.79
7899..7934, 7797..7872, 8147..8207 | -0.11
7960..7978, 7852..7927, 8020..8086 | 0.35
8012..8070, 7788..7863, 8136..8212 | -1.76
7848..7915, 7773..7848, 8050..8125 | 0.99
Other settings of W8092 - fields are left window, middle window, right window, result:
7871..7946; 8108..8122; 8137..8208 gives 0.4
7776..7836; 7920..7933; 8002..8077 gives 0.3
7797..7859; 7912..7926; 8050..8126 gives 0.3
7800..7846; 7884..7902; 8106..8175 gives 0.6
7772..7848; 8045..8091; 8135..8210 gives -1.1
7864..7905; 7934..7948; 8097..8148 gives -0.2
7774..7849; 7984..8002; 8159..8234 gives -0.5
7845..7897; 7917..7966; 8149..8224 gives -1.0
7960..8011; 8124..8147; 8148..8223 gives 0.8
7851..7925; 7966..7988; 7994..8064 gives 0.5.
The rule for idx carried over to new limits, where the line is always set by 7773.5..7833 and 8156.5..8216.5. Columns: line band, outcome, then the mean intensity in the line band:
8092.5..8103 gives 0.0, 27.9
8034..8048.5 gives 0.2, 27.9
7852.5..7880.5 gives 0.6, 28.9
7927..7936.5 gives 0.2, 28.4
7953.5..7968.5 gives 0.2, 28.3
